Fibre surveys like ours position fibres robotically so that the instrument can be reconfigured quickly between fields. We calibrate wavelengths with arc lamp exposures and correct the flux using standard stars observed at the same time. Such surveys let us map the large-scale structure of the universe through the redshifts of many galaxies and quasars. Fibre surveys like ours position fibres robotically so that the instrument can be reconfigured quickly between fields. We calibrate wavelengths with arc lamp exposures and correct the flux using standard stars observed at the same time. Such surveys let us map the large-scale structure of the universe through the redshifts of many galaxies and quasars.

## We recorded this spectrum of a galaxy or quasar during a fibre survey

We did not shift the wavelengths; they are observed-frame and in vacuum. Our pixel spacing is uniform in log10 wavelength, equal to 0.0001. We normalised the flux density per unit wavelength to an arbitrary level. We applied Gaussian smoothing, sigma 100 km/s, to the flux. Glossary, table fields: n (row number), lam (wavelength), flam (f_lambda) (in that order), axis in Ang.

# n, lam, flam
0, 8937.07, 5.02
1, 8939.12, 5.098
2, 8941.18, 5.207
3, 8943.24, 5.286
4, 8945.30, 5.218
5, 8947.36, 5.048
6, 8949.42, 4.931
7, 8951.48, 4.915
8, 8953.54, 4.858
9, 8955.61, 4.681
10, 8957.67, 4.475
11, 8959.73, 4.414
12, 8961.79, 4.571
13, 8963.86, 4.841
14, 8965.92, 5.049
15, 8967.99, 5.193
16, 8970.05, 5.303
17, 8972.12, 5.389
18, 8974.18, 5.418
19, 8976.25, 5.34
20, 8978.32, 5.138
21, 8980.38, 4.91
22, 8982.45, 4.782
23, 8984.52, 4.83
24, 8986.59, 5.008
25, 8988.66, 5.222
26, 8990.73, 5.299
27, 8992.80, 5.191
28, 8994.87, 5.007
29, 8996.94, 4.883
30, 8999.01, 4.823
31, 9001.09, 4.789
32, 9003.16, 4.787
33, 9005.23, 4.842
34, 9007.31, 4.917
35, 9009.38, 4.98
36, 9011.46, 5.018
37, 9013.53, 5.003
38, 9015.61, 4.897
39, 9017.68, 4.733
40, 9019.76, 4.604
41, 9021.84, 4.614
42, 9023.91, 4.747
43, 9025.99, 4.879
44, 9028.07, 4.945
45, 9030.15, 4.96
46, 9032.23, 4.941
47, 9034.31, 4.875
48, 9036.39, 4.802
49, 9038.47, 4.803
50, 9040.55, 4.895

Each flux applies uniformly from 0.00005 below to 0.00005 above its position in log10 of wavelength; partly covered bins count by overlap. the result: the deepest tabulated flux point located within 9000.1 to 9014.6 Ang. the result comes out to 4.787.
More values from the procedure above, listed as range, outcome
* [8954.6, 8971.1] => 4.414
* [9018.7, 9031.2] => 4.604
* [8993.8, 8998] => 4.883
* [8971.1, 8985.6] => 4.782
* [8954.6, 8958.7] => 4.475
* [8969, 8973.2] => 5.303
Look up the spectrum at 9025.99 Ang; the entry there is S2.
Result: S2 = 4.879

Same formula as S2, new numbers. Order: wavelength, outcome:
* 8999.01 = 4.823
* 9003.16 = 4.787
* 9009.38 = 4.98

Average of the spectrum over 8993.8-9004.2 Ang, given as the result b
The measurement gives 4.86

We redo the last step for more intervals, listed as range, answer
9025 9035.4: 4.92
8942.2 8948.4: 5.18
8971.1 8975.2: 5.41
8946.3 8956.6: 4.89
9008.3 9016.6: 4.97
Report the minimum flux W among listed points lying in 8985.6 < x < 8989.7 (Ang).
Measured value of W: 5.008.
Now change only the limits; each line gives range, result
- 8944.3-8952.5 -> 4.915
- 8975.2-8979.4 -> 5.138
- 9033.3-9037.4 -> 4.802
